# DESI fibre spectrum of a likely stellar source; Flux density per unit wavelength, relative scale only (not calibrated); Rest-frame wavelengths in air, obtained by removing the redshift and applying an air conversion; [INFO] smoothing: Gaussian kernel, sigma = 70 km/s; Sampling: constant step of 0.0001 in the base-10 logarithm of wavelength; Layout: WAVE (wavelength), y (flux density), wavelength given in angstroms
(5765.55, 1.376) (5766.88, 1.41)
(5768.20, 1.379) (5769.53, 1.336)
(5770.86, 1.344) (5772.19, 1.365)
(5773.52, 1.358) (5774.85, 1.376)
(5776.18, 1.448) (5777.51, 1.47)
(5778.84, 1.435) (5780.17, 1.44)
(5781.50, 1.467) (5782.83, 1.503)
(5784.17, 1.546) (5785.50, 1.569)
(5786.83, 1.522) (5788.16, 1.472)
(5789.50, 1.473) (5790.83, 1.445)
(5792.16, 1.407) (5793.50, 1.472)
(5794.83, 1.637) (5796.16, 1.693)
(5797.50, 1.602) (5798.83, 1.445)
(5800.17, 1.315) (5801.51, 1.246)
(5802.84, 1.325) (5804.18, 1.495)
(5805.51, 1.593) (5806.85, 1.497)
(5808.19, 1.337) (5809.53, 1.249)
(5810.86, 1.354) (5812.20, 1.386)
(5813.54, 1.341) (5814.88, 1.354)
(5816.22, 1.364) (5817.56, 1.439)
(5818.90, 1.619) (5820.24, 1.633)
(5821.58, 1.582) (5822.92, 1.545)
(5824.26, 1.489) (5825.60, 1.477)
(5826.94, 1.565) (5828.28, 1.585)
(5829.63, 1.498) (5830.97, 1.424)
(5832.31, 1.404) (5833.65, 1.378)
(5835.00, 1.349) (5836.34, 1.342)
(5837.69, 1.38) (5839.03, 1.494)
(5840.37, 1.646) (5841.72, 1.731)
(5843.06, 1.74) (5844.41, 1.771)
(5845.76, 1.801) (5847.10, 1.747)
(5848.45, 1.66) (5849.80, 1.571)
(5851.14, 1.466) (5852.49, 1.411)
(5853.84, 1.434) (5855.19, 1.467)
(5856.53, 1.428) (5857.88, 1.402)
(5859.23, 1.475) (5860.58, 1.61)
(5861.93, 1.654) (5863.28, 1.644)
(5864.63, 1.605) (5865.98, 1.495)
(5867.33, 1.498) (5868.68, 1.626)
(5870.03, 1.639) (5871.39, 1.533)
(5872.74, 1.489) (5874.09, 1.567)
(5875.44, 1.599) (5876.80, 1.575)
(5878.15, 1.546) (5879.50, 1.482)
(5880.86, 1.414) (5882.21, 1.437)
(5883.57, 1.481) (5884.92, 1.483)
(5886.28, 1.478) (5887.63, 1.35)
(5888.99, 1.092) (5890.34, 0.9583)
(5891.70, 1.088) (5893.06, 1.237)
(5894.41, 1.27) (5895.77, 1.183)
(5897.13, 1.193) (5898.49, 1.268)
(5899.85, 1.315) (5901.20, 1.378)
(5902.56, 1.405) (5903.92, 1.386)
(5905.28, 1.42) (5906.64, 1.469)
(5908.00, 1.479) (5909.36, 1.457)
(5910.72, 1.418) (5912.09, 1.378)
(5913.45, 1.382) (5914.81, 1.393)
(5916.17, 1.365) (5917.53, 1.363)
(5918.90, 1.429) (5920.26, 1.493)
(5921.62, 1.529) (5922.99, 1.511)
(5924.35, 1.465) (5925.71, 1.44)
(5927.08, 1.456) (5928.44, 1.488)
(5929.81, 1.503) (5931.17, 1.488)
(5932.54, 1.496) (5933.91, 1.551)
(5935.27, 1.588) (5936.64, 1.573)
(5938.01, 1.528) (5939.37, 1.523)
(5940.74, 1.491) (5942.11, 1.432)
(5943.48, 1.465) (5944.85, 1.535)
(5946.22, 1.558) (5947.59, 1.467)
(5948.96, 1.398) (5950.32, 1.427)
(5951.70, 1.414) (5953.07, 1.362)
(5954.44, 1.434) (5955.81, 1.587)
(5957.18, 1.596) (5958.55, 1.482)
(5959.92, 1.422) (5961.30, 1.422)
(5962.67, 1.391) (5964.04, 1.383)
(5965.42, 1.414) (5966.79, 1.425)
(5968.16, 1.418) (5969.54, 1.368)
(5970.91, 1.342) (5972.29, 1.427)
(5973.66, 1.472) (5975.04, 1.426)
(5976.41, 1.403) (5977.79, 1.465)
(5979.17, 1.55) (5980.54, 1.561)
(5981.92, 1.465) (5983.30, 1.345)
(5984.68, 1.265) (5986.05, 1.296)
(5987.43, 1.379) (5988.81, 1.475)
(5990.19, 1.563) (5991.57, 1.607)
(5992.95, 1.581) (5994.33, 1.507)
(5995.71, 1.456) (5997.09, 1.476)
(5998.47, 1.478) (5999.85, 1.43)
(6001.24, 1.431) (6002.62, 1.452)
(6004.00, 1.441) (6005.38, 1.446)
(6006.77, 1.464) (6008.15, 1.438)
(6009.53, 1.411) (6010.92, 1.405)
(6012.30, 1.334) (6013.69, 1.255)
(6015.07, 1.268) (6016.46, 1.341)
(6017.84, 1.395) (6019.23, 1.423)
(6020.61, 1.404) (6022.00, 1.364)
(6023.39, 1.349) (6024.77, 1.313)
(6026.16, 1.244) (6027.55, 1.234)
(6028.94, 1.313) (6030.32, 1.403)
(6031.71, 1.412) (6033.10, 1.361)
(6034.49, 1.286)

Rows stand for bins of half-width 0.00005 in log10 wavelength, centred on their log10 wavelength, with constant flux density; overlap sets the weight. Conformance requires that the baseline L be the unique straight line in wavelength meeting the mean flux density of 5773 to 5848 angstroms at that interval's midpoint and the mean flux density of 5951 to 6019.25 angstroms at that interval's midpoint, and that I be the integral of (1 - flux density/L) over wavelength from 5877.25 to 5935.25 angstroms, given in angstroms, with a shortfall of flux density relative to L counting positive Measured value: 2.50 angstroms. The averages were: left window 1.49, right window 1.43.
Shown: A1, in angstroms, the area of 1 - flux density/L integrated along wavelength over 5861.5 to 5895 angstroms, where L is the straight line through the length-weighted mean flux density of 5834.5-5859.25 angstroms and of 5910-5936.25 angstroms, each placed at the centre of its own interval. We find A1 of 1.41 angstroms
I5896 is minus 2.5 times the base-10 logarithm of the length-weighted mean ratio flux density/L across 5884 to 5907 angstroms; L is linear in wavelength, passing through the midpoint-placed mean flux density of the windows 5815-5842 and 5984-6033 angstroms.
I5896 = 0.13 mag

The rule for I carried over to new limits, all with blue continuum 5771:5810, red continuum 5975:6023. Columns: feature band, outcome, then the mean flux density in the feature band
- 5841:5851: -1.77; 1.7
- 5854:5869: -0.89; 1.53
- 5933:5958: -1.07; 1.5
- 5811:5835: -0.31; 1.47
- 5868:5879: -0.96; 1.57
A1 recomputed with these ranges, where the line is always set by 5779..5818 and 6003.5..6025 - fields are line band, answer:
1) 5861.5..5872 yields -1.17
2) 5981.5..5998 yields -0.77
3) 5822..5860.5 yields -2.47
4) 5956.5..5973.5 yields -0.37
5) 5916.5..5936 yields -1.06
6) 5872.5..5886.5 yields -0.83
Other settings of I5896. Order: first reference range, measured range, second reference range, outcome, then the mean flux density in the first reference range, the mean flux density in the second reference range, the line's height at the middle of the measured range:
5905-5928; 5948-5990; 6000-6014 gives 0.00 mag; 1.44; 1.41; 1.42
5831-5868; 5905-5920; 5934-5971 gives 0.06 mag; 1.54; 1.46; 1.49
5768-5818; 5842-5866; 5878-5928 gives -0.13 mag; 1.43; 1.37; 1.4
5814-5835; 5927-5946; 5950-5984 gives -0.05 mag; 1.48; 1.44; 1.45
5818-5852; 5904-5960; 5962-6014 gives 0.01 mag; 1.55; 1.43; 1.48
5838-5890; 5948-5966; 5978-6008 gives 0.03 mag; 1.54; 1.46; 1.48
